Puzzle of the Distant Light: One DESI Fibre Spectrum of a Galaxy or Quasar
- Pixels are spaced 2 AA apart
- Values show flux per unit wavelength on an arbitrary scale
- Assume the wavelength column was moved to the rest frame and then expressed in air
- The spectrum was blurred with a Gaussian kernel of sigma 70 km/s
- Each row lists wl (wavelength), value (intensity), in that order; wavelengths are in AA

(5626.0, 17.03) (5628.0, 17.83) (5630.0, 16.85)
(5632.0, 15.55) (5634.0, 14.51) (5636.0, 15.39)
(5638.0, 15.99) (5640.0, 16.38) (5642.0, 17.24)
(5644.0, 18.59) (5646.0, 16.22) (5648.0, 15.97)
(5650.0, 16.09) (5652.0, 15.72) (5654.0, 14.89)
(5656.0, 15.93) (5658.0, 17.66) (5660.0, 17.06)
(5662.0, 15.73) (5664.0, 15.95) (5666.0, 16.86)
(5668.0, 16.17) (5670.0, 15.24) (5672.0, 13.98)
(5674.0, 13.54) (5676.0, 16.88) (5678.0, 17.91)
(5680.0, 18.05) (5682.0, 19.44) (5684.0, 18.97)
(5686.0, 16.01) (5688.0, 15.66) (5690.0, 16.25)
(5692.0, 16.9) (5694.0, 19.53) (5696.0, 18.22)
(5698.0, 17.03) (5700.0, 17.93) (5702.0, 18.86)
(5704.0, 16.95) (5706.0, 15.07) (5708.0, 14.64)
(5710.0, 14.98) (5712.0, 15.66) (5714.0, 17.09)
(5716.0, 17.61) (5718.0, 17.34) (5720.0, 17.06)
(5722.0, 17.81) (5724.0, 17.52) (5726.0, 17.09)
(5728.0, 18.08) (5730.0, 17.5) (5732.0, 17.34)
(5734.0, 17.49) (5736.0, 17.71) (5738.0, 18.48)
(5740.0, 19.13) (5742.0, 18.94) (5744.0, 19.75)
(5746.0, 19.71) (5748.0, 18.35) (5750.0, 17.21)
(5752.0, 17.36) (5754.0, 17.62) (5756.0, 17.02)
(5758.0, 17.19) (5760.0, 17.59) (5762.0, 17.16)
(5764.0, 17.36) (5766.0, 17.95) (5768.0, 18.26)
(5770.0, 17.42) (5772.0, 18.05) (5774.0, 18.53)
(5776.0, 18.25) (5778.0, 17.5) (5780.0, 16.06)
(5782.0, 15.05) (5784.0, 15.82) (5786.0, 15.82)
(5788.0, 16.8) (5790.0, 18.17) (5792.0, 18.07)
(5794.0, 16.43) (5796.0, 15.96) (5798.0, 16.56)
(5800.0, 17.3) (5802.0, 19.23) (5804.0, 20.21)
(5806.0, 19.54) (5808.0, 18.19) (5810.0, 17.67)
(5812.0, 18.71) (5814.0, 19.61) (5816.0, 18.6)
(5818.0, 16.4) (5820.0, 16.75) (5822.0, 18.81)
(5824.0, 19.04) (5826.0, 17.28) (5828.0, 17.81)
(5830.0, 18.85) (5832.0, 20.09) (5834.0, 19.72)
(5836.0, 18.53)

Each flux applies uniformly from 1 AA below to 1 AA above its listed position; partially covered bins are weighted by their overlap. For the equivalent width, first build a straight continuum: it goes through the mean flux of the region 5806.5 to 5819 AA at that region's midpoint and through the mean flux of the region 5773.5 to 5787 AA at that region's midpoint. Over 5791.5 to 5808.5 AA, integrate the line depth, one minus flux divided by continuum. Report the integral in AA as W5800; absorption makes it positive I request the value -0.3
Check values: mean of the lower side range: 16.7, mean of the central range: 17.9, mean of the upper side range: 18.3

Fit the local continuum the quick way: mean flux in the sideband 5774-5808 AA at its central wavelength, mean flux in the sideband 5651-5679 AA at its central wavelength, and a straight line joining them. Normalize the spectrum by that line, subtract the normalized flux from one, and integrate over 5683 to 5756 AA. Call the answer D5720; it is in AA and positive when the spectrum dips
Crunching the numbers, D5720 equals -3.9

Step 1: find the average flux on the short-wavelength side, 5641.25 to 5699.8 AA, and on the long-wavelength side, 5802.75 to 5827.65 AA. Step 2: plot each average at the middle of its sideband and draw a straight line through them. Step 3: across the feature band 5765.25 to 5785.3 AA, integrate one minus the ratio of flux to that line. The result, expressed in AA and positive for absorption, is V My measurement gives 0.7 AA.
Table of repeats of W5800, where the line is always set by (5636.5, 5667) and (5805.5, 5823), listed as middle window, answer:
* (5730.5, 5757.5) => -1.1 AA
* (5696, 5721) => 0.4 AA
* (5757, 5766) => 0.1 AA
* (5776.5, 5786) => 0.9 AA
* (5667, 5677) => 0.9 AA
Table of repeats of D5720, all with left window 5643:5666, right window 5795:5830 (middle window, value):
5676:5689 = -0.7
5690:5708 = -0.5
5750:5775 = -0.1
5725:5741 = -0.6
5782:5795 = 0.8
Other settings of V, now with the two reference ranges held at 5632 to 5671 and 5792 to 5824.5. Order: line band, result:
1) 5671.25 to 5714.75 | -0.4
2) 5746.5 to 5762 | -0.1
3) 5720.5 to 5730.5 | -0.3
